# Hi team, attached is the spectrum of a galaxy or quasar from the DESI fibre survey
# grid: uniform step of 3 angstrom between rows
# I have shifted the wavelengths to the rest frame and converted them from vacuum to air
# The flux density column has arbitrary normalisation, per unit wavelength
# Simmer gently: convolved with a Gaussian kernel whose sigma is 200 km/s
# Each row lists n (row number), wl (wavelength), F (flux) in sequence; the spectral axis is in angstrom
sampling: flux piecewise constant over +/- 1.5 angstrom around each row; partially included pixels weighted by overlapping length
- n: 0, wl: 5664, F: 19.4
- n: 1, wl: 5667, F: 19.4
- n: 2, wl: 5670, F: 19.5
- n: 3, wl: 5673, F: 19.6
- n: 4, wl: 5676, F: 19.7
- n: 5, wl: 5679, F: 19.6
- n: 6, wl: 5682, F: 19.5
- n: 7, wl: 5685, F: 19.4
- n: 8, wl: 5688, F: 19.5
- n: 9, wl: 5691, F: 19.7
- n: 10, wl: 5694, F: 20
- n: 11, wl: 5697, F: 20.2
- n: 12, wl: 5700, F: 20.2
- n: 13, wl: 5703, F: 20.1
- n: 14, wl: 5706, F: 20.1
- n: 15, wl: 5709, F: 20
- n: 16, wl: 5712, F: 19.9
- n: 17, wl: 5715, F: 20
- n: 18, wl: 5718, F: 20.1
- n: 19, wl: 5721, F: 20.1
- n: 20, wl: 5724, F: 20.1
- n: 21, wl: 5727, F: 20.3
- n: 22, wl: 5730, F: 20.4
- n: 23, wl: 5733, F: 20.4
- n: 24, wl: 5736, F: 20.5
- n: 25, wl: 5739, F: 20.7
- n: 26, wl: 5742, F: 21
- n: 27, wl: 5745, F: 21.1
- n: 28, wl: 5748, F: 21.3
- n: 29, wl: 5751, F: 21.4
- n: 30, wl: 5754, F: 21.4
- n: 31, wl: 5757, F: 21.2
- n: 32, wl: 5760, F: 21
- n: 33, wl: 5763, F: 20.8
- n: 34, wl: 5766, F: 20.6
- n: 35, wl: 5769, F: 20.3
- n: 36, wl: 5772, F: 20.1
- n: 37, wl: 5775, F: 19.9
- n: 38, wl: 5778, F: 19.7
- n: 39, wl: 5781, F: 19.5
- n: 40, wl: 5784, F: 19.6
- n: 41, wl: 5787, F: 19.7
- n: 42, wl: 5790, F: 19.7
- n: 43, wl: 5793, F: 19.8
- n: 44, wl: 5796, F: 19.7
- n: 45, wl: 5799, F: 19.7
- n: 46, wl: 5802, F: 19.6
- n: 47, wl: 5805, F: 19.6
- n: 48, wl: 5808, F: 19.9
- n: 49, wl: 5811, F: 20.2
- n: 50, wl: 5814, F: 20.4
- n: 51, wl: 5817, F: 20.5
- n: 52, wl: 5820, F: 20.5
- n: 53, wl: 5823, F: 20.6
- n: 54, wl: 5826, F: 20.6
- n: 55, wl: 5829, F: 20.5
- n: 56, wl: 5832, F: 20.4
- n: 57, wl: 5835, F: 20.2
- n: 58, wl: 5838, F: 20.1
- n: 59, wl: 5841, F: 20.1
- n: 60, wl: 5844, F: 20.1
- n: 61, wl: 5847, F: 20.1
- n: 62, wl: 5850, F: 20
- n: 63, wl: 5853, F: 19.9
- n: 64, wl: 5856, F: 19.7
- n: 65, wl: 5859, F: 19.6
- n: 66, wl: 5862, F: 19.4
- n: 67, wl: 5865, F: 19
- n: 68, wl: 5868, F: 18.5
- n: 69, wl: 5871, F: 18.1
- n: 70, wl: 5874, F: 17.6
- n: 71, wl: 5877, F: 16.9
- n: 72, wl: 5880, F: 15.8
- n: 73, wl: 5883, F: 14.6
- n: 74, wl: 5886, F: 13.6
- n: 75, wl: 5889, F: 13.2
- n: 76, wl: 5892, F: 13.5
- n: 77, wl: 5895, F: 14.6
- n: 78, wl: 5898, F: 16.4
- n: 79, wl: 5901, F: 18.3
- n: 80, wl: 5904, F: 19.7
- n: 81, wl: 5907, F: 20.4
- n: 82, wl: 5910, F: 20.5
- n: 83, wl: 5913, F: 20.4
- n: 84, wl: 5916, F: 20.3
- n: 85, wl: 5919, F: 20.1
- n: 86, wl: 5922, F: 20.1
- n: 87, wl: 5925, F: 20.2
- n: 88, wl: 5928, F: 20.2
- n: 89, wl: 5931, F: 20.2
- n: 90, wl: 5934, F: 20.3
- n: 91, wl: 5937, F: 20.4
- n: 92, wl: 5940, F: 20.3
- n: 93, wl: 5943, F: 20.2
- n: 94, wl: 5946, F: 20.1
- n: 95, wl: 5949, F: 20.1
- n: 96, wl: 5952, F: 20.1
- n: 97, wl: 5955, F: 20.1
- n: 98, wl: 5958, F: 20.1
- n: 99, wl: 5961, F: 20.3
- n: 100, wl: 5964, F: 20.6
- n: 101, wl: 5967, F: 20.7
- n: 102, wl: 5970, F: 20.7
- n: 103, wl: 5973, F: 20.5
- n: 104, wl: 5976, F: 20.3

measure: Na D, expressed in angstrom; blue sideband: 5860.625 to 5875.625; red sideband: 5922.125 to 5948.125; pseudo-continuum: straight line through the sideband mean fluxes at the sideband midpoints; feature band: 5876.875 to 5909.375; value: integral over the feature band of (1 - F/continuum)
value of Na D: 5.1 angstrom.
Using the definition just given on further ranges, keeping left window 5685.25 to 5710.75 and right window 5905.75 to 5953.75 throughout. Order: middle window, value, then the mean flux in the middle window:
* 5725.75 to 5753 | -1.1 angstrom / 20.8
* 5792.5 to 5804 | 0.2 angstrom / 19.7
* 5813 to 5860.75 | -0.2 angstrom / 20.2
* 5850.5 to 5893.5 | 6.4 angstrom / 17.2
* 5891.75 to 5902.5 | 2.3 angstrom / 16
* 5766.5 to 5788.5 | 0.2 angstrom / 19.9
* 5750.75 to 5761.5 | -0.7 angstrom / 21.2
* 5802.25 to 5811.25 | 0.1 angstrom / 19.8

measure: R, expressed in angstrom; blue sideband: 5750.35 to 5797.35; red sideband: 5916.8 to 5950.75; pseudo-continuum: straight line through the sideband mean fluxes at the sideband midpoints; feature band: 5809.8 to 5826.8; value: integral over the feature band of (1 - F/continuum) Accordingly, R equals -0.2 angstrom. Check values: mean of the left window 20.3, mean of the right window 20.2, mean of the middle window 20.5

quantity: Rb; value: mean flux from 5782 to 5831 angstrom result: 20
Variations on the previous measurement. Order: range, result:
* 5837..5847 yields 20.1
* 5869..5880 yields 17.3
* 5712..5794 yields 20.4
